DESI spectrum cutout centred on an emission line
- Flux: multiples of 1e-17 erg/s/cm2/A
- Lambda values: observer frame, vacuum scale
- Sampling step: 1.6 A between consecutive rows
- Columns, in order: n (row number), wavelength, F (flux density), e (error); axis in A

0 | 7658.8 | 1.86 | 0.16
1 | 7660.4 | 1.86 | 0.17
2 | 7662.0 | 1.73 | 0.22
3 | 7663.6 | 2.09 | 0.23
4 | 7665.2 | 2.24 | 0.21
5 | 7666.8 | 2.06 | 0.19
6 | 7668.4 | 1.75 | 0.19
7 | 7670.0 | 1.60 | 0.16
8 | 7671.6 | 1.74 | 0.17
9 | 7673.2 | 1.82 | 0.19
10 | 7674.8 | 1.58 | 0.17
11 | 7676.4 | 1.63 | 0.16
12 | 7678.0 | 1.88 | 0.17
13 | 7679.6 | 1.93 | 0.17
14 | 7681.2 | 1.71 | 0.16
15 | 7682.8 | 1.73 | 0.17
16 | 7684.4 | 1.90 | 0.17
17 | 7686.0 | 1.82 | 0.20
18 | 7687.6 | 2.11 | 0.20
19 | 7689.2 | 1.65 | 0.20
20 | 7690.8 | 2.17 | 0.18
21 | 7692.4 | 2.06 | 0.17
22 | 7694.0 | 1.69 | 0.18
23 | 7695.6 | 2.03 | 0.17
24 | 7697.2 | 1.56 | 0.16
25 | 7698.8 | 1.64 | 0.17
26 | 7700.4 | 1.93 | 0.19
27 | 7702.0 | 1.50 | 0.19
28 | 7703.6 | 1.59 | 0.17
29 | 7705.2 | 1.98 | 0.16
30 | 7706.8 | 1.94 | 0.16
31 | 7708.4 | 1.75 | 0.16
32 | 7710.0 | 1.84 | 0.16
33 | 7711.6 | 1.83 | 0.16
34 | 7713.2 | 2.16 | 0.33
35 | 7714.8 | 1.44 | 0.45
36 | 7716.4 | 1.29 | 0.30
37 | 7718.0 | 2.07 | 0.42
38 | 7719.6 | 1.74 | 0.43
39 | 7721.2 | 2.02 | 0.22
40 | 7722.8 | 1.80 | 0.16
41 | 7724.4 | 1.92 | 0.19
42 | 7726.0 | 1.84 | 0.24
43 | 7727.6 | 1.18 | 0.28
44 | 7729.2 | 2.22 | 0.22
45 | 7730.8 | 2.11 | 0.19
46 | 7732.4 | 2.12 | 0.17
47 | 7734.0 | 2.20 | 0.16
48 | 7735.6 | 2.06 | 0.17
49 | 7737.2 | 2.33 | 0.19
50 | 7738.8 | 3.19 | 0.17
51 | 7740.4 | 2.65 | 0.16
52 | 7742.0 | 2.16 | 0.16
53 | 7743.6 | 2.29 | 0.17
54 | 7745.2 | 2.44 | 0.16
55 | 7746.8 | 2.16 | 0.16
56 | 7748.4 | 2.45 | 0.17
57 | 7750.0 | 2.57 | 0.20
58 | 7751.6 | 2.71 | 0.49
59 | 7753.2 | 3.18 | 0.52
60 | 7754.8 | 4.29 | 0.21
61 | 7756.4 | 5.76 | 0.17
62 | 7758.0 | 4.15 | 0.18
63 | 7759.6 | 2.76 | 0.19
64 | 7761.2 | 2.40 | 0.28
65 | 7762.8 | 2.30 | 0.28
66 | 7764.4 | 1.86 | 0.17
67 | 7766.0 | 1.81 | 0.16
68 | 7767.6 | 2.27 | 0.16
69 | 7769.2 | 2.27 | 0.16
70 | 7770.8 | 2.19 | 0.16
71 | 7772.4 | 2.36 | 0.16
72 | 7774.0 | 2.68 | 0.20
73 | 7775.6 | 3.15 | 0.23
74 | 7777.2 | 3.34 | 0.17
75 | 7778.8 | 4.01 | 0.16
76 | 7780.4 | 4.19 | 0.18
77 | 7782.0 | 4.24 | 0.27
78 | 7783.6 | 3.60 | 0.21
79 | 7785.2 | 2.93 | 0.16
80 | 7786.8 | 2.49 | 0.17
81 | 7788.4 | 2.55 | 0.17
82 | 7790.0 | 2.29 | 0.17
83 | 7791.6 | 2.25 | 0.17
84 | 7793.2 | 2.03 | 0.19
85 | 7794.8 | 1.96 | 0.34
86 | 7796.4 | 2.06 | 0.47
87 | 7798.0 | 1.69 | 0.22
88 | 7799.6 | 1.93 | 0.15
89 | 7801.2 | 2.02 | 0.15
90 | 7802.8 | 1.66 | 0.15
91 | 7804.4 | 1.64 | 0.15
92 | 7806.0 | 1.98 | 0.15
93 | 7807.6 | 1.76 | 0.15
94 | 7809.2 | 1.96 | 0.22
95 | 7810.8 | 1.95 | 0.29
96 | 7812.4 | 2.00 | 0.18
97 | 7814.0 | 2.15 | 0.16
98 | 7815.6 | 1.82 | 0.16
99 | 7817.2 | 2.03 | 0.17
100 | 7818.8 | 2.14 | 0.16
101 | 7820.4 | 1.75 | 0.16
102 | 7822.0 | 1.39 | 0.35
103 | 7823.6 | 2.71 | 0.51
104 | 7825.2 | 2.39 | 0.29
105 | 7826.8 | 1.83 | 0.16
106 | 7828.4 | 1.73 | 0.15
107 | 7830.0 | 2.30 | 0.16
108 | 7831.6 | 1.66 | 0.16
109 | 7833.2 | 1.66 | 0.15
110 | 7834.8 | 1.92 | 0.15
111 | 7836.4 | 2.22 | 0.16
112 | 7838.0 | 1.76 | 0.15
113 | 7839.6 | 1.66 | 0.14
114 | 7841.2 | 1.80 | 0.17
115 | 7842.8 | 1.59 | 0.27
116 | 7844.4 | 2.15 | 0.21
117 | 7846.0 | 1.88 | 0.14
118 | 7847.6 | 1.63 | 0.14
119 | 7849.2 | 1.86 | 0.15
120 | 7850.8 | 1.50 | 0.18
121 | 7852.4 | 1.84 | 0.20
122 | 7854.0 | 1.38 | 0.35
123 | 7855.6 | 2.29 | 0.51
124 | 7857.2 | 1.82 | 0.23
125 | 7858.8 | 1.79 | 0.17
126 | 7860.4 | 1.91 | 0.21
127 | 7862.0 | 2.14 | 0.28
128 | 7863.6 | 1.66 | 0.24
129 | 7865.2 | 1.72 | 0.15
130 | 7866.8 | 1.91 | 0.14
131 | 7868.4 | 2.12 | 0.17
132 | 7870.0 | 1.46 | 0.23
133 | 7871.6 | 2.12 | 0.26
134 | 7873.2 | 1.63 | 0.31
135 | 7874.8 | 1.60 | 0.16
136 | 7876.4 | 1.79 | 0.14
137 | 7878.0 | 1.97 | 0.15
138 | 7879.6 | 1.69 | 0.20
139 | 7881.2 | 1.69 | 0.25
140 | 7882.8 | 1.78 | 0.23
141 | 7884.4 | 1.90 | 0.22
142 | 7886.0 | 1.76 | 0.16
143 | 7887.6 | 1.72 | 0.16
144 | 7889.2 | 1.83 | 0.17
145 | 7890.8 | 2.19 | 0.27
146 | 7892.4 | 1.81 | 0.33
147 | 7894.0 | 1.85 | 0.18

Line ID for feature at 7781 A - [N II]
